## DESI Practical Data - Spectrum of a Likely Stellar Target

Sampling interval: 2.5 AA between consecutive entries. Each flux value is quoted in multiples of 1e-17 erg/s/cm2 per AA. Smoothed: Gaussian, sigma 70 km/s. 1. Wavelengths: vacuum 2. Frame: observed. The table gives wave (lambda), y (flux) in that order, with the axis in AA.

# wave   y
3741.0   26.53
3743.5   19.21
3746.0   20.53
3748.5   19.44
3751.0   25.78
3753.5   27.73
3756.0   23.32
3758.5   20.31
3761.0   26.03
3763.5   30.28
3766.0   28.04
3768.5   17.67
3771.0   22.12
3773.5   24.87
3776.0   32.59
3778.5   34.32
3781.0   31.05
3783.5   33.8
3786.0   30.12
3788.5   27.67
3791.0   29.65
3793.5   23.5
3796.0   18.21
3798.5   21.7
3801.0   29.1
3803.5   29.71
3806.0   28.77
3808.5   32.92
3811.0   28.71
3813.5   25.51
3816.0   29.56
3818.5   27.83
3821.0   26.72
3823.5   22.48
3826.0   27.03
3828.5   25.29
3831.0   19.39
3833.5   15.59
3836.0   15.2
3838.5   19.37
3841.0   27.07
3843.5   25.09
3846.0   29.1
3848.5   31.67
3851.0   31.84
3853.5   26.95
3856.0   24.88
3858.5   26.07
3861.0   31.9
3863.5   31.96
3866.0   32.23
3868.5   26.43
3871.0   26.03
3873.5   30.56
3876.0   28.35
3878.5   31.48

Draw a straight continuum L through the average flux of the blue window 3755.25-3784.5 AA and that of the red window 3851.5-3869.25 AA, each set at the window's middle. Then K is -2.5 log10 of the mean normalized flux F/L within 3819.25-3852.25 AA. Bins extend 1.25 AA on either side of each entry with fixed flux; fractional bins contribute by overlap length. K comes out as 0.17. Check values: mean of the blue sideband 27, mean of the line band 24.3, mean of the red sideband 28.8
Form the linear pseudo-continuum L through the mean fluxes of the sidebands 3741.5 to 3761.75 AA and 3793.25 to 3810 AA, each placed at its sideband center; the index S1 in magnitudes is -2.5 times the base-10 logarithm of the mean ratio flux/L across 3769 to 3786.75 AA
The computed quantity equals -0.18 mag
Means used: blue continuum 22.9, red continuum 26.5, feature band 29.3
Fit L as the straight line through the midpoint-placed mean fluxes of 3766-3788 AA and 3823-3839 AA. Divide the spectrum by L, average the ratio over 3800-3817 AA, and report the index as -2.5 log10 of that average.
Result -0.22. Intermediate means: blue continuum 28.3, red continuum 20.6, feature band 29.2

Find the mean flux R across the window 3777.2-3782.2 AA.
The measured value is 32.7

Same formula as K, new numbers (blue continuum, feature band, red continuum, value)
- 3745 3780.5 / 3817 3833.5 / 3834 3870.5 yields 0.10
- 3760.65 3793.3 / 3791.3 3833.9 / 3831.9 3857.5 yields 0.03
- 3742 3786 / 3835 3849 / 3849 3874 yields 0.16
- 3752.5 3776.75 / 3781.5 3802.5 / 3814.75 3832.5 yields -0.07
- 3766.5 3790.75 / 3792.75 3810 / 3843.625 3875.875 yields 0.08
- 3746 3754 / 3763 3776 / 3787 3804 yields -0.03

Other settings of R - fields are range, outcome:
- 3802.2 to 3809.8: 30.4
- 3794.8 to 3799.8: 20.1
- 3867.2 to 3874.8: 27.7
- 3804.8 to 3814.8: 29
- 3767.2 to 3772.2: 20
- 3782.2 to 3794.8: 28.9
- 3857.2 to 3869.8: 29.7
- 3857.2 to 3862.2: 28.9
